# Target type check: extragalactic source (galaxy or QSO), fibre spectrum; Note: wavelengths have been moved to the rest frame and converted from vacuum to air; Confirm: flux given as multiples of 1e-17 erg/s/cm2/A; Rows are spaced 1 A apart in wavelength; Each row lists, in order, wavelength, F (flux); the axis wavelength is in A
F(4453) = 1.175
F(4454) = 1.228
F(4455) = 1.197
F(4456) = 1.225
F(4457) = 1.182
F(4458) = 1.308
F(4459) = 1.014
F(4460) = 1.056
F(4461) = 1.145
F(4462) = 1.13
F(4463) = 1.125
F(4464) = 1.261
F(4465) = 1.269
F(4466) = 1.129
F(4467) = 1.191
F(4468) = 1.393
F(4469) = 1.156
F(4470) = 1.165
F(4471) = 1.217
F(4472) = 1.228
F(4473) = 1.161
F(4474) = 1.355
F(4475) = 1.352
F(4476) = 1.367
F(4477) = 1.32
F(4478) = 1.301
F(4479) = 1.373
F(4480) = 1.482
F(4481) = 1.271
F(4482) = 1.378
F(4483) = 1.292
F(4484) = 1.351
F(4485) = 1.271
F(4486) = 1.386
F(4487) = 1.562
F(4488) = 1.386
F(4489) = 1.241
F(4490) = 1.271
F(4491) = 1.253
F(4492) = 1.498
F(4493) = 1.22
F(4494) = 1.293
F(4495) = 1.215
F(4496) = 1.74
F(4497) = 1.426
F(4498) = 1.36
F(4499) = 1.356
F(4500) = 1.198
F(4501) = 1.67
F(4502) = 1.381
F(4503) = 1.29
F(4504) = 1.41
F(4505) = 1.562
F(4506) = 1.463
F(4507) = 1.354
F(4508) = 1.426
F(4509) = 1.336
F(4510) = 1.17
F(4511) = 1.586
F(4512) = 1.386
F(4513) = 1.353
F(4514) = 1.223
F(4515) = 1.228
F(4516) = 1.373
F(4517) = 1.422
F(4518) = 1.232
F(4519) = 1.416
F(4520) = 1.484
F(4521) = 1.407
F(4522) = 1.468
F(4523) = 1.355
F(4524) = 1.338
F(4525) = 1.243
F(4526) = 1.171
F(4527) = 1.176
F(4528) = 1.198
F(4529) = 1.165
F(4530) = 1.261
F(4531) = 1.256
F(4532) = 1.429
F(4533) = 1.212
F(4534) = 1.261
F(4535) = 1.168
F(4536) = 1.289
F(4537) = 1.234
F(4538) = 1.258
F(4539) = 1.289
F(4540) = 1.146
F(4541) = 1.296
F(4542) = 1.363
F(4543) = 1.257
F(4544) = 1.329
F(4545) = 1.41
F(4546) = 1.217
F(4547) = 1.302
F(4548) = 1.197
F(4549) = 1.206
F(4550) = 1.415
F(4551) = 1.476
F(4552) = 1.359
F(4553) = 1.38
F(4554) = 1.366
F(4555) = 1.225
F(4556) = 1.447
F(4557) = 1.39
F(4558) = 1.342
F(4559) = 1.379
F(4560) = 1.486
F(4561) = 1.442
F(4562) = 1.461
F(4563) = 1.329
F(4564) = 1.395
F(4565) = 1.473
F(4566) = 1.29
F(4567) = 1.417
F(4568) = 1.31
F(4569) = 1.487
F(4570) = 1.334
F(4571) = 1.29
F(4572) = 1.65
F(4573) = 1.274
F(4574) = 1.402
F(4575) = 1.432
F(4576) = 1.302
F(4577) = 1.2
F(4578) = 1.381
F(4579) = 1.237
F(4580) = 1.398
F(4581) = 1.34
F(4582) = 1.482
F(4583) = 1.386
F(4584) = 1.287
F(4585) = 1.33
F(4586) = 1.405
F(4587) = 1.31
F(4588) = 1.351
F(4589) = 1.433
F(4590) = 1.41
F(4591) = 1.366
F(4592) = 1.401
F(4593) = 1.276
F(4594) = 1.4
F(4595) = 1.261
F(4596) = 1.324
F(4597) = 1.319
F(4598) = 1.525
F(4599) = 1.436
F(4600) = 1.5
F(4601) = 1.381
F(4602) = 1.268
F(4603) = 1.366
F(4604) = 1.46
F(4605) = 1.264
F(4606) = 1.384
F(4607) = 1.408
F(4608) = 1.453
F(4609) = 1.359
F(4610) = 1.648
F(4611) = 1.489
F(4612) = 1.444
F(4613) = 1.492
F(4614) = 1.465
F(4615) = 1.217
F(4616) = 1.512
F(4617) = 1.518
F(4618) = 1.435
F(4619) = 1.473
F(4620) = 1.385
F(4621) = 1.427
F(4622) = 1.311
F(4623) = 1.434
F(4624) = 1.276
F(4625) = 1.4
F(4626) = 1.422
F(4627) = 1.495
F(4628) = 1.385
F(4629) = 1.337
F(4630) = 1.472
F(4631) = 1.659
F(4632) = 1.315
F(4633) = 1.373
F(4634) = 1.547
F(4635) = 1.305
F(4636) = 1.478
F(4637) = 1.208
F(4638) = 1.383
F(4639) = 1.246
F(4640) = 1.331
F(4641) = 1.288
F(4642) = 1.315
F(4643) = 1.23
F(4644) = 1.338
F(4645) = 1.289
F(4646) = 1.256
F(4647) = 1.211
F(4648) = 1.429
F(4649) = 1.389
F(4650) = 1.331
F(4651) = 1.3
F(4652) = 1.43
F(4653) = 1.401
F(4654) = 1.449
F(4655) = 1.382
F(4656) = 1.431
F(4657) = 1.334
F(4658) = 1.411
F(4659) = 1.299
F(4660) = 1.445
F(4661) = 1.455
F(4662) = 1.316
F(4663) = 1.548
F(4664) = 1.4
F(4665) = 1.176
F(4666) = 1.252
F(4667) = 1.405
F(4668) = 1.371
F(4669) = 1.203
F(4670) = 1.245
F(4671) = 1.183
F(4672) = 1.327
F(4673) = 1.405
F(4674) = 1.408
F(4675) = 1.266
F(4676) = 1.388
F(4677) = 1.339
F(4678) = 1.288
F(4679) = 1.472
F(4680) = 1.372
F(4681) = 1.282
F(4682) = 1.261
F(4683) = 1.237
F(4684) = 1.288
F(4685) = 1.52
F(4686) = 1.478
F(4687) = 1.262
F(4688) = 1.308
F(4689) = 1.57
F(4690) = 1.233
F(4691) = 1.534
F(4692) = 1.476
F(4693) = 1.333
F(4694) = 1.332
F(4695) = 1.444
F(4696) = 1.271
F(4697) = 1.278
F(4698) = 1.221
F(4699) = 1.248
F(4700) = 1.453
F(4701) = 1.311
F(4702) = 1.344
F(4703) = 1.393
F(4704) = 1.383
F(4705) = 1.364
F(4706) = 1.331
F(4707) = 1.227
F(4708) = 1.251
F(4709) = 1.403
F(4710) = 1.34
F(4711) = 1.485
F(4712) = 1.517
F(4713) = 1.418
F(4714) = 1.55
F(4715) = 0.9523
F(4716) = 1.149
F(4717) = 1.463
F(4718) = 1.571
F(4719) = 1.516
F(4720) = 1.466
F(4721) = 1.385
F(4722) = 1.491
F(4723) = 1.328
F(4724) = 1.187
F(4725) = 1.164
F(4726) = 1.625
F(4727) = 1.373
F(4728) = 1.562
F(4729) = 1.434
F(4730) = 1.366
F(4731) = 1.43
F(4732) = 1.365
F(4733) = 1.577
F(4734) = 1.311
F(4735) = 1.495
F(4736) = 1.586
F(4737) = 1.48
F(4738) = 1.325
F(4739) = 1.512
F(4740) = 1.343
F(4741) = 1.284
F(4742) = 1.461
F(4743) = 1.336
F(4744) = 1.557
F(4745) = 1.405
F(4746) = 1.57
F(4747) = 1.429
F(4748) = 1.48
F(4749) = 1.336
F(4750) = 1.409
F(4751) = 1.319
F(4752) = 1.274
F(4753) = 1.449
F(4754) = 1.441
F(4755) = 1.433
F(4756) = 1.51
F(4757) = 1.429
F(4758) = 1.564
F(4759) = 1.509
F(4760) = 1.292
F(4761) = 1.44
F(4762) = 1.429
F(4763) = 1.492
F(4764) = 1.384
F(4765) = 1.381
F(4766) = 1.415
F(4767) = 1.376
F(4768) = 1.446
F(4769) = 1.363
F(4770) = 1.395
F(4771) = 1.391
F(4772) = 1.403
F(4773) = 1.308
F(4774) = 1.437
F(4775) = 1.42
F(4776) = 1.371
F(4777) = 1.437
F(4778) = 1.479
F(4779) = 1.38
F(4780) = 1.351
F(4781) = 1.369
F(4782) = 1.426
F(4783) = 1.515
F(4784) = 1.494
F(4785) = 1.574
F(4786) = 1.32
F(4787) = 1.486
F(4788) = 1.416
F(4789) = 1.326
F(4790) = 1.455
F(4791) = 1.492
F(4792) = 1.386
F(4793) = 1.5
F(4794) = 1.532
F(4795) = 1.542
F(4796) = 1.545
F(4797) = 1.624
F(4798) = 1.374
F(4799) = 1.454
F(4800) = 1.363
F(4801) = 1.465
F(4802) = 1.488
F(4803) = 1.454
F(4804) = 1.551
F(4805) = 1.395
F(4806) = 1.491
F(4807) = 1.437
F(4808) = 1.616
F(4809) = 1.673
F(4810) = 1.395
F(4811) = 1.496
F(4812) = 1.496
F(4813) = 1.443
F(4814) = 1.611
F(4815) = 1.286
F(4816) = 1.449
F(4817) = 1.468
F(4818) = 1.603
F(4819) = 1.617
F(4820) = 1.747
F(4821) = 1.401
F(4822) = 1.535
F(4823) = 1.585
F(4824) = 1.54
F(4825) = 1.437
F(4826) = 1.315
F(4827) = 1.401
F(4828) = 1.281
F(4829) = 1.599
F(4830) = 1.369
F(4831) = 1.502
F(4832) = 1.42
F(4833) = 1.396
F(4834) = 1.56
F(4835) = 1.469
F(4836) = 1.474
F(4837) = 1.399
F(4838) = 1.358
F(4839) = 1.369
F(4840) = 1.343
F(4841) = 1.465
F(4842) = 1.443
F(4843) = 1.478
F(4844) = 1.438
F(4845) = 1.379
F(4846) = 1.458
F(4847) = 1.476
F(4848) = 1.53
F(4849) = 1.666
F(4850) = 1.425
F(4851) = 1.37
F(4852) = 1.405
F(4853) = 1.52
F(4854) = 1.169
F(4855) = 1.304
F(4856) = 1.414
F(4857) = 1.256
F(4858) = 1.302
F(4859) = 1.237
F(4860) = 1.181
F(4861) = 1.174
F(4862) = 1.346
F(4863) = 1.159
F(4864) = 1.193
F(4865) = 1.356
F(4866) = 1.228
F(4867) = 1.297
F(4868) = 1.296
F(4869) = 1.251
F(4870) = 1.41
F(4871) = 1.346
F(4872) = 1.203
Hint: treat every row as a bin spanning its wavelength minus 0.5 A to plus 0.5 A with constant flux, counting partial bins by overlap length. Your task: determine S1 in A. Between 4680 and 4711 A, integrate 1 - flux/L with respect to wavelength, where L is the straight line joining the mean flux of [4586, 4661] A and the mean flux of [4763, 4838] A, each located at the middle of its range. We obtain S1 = 1.4 A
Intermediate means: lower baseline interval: 1.39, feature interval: 1.35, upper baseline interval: 1.46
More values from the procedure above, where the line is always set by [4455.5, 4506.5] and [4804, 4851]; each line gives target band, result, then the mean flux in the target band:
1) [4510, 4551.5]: 0.85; 1.3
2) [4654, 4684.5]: 1.20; 1.34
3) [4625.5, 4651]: 0.40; 1.36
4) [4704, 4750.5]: 0.66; 1.4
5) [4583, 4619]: -0.89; 1.4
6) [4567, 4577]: -0.21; 1.38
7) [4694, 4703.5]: 0.55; 1.33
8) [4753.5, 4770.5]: 0.14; 1.43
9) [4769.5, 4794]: 0.44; 1.42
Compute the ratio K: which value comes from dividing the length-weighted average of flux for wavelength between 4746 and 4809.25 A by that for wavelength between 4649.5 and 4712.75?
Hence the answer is 1.06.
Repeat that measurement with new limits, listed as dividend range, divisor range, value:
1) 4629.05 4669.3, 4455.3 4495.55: 1.07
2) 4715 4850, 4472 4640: 1.06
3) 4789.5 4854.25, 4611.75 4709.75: 1.08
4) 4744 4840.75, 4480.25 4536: 1.08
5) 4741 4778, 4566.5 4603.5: 1.04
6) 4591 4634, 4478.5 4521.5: 1.03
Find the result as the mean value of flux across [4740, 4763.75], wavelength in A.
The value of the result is 1.43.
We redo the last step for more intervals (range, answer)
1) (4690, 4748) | 1.39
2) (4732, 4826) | 1.45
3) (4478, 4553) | 1.33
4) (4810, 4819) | 1.48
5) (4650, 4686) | 1.35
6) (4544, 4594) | 1.36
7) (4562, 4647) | 1.38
